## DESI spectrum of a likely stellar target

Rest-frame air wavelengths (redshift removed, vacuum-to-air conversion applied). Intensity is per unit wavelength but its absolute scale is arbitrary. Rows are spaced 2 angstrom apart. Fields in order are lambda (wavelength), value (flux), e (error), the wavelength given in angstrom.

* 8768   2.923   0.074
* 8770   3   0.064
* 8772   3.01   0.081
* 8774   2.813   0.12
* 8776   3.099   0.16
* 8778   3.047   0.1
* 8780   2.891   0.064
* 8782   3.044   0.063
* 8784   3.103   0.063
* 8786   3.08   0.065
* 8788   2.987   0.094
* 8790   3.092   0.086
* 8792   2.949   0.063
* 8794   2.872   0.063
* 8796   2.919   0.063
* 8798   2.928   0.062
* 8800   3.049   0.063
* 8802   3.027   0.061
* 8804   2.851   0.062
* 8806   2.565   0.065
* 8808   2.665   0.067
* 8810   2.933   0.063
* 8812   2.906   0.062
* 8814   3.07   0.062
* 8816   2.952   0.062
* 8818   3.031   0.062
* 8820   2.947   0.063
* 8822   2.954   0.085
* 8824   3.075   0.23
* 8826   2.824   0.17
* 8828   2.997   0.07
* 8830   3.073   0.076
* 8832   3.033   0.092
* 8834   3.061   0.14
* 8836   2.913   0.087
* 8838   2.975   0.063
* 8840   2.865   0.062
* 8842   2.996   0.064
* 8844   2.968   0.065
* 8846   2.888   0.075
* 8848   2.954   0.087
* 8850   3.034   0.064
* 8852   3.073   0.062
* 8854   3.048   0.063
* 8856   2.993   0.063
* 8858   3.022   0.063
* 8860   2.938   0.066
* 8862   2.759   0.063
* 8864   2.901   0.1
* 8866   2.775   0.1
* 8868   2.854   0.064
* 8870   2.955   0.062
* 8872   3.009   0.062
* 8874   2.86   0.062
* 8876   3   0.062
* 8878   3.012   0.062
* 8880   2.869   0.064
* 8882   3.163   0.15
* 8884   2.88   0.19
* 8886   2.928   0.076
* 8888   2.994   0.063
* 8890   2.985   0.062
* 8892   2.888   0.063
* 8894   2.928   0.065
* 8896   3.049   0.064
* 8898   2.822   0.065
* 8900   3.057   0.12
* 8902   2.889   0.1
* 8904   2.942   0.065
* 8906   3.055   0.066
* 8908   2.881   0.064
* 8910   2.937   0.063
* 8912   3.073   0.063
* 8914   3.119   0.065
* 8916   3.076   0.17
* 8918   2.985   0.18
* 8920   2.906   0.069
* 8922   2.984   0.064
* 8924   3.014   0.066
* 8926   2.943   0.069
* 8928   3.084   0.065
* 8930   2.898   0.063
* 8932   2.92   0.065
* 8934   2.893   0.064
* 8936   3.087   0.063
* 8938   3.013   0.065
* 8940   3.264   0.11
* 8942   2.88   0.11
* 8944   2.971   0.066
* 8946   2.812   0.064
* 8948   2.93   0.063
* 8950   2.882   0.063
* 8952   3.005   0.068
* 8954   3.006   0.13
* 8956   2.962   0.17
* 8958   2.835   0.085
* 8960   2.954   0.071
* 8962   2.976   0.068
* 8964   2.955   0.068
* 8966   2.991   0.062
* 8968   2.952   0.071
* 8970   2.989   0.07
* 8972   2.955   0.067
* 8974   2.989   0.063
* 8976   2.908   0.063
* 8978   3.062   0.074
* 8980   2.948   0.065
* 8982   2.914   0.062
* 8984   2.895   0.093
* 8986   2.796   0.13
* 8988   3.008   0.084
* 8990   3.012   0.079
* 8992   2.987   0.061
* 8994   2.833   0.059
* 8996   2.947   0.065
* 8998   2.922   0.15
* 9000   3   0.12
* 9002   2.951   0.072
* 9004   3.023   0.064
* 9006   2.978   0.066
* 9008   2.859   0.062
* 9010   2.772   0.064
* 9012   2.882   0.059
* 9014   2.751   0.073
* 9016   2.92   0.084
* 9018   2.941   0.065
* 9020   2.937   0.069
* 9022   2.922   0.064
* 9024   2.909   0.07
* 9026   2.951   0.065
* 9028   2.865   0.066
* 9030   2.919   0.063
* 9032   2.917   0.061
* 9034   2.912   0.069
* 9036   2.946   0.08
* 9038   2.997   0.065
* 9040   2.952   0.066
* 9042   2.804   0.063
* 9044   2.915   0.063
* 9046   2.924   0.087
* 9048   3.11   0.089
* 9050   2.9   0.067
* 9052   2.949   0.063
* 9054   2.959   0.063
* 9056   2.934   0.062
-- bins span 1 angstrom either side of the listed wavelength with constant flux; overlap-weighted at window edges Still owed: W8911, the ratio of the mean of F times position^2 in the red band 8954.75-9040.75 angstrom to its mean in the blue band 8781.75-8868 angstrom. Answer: 1.0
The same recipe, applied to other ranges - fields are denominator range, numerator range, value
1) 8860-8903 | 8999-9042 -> 1.03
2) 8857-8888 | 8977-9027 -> 1.03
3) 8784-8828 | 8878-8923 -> 1.03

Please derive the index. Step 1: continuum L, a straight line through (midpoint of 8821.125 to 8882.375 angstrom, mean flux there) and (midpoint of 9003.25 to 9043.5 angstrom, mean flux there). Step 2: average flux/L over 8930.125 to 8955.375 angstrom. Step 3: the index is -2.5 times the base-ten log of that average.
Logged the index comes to -0.01 mag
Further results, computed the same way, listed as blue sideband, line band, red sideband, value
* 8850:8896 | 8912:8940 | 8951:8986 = -0.02 mag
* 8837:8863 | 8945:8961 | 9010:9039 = 0.00 mag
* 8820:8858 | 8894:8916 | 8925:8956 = 0.00 mag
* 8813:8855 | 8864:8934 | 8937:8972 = 0.00 mag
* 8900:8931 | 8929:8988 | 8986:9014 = 0.00 mag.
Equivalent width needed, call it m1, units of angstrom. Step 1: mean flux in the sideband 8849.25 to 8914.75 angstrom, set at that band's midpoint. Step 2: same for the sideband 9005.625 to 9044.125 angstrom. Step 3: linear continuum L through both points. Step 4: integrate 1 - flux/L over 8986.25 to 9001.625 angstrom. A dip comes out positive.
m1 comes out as -0.2 angstrom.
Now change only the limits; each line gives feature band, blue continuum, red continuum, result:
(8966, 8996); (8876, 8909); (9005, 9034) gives -0.34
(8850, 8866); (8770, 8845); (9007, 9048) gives -0.03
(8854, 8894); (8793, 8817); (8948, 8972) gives -0.24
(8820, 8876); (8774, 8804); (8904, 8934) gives 0.65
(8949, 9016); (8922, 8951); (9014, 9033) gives 0.08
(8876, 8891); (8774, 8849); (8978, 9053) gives -0.15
